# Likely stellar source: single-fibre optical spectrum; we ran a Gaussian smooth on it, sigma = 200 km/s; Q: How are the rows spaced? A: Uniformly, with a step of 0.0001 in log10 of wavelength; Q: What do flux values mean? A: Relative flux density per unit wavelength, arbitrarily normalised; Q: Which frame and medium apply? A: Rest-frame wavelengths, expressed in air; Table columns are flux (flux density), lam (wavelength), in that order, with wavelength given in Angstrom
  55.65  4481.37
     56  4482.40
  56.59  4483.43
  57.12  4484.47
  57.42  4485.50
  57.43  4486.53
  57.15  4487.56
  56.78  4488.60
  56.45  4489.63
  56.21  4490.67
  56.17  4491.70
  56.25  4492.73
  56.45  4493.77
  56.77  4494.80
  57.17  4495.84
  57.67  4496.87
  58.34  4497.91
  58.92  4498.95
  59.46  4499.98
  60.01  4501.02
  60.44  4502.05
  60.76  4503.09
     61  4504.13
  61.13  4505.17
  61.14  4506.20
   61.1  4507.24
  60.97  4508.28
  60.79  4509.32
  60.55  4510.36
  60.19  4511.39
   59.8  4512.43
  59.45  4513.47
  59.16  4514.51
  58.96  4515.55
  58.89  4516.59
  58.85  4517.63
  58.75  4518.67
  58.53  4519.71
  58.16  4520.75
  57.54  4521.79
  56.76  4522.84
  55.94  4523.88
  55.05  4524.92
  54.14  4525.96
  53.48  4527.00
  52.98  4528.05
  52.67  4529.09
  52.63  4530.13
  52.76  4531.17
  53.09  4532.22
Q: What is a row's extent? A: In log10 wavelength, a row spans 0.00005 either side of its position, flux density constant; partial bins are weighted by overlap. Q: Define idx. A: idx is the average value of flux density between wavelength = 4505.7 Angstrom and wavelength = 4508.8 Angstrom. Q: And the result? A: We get 61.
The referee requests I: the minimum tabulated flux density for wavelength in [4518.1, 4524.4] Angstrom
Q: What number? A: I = 55.94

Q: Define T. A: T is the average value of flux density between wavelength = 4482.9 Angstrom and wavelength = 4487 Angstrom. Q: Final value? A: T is 57.1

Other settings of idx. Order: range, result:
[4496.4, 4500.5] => 58.5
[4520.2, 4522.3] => 57.9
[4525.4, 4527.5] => 53.9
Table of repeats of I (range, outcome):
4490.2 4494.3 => 56.17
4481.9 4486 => 56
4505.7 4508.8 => 60.97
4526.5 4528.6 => 52.98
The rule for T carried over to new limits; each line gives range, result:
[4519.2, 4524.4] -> 57.3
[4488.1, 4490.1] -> 56.7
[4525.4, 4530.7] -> 53.2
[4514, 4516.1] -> 59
